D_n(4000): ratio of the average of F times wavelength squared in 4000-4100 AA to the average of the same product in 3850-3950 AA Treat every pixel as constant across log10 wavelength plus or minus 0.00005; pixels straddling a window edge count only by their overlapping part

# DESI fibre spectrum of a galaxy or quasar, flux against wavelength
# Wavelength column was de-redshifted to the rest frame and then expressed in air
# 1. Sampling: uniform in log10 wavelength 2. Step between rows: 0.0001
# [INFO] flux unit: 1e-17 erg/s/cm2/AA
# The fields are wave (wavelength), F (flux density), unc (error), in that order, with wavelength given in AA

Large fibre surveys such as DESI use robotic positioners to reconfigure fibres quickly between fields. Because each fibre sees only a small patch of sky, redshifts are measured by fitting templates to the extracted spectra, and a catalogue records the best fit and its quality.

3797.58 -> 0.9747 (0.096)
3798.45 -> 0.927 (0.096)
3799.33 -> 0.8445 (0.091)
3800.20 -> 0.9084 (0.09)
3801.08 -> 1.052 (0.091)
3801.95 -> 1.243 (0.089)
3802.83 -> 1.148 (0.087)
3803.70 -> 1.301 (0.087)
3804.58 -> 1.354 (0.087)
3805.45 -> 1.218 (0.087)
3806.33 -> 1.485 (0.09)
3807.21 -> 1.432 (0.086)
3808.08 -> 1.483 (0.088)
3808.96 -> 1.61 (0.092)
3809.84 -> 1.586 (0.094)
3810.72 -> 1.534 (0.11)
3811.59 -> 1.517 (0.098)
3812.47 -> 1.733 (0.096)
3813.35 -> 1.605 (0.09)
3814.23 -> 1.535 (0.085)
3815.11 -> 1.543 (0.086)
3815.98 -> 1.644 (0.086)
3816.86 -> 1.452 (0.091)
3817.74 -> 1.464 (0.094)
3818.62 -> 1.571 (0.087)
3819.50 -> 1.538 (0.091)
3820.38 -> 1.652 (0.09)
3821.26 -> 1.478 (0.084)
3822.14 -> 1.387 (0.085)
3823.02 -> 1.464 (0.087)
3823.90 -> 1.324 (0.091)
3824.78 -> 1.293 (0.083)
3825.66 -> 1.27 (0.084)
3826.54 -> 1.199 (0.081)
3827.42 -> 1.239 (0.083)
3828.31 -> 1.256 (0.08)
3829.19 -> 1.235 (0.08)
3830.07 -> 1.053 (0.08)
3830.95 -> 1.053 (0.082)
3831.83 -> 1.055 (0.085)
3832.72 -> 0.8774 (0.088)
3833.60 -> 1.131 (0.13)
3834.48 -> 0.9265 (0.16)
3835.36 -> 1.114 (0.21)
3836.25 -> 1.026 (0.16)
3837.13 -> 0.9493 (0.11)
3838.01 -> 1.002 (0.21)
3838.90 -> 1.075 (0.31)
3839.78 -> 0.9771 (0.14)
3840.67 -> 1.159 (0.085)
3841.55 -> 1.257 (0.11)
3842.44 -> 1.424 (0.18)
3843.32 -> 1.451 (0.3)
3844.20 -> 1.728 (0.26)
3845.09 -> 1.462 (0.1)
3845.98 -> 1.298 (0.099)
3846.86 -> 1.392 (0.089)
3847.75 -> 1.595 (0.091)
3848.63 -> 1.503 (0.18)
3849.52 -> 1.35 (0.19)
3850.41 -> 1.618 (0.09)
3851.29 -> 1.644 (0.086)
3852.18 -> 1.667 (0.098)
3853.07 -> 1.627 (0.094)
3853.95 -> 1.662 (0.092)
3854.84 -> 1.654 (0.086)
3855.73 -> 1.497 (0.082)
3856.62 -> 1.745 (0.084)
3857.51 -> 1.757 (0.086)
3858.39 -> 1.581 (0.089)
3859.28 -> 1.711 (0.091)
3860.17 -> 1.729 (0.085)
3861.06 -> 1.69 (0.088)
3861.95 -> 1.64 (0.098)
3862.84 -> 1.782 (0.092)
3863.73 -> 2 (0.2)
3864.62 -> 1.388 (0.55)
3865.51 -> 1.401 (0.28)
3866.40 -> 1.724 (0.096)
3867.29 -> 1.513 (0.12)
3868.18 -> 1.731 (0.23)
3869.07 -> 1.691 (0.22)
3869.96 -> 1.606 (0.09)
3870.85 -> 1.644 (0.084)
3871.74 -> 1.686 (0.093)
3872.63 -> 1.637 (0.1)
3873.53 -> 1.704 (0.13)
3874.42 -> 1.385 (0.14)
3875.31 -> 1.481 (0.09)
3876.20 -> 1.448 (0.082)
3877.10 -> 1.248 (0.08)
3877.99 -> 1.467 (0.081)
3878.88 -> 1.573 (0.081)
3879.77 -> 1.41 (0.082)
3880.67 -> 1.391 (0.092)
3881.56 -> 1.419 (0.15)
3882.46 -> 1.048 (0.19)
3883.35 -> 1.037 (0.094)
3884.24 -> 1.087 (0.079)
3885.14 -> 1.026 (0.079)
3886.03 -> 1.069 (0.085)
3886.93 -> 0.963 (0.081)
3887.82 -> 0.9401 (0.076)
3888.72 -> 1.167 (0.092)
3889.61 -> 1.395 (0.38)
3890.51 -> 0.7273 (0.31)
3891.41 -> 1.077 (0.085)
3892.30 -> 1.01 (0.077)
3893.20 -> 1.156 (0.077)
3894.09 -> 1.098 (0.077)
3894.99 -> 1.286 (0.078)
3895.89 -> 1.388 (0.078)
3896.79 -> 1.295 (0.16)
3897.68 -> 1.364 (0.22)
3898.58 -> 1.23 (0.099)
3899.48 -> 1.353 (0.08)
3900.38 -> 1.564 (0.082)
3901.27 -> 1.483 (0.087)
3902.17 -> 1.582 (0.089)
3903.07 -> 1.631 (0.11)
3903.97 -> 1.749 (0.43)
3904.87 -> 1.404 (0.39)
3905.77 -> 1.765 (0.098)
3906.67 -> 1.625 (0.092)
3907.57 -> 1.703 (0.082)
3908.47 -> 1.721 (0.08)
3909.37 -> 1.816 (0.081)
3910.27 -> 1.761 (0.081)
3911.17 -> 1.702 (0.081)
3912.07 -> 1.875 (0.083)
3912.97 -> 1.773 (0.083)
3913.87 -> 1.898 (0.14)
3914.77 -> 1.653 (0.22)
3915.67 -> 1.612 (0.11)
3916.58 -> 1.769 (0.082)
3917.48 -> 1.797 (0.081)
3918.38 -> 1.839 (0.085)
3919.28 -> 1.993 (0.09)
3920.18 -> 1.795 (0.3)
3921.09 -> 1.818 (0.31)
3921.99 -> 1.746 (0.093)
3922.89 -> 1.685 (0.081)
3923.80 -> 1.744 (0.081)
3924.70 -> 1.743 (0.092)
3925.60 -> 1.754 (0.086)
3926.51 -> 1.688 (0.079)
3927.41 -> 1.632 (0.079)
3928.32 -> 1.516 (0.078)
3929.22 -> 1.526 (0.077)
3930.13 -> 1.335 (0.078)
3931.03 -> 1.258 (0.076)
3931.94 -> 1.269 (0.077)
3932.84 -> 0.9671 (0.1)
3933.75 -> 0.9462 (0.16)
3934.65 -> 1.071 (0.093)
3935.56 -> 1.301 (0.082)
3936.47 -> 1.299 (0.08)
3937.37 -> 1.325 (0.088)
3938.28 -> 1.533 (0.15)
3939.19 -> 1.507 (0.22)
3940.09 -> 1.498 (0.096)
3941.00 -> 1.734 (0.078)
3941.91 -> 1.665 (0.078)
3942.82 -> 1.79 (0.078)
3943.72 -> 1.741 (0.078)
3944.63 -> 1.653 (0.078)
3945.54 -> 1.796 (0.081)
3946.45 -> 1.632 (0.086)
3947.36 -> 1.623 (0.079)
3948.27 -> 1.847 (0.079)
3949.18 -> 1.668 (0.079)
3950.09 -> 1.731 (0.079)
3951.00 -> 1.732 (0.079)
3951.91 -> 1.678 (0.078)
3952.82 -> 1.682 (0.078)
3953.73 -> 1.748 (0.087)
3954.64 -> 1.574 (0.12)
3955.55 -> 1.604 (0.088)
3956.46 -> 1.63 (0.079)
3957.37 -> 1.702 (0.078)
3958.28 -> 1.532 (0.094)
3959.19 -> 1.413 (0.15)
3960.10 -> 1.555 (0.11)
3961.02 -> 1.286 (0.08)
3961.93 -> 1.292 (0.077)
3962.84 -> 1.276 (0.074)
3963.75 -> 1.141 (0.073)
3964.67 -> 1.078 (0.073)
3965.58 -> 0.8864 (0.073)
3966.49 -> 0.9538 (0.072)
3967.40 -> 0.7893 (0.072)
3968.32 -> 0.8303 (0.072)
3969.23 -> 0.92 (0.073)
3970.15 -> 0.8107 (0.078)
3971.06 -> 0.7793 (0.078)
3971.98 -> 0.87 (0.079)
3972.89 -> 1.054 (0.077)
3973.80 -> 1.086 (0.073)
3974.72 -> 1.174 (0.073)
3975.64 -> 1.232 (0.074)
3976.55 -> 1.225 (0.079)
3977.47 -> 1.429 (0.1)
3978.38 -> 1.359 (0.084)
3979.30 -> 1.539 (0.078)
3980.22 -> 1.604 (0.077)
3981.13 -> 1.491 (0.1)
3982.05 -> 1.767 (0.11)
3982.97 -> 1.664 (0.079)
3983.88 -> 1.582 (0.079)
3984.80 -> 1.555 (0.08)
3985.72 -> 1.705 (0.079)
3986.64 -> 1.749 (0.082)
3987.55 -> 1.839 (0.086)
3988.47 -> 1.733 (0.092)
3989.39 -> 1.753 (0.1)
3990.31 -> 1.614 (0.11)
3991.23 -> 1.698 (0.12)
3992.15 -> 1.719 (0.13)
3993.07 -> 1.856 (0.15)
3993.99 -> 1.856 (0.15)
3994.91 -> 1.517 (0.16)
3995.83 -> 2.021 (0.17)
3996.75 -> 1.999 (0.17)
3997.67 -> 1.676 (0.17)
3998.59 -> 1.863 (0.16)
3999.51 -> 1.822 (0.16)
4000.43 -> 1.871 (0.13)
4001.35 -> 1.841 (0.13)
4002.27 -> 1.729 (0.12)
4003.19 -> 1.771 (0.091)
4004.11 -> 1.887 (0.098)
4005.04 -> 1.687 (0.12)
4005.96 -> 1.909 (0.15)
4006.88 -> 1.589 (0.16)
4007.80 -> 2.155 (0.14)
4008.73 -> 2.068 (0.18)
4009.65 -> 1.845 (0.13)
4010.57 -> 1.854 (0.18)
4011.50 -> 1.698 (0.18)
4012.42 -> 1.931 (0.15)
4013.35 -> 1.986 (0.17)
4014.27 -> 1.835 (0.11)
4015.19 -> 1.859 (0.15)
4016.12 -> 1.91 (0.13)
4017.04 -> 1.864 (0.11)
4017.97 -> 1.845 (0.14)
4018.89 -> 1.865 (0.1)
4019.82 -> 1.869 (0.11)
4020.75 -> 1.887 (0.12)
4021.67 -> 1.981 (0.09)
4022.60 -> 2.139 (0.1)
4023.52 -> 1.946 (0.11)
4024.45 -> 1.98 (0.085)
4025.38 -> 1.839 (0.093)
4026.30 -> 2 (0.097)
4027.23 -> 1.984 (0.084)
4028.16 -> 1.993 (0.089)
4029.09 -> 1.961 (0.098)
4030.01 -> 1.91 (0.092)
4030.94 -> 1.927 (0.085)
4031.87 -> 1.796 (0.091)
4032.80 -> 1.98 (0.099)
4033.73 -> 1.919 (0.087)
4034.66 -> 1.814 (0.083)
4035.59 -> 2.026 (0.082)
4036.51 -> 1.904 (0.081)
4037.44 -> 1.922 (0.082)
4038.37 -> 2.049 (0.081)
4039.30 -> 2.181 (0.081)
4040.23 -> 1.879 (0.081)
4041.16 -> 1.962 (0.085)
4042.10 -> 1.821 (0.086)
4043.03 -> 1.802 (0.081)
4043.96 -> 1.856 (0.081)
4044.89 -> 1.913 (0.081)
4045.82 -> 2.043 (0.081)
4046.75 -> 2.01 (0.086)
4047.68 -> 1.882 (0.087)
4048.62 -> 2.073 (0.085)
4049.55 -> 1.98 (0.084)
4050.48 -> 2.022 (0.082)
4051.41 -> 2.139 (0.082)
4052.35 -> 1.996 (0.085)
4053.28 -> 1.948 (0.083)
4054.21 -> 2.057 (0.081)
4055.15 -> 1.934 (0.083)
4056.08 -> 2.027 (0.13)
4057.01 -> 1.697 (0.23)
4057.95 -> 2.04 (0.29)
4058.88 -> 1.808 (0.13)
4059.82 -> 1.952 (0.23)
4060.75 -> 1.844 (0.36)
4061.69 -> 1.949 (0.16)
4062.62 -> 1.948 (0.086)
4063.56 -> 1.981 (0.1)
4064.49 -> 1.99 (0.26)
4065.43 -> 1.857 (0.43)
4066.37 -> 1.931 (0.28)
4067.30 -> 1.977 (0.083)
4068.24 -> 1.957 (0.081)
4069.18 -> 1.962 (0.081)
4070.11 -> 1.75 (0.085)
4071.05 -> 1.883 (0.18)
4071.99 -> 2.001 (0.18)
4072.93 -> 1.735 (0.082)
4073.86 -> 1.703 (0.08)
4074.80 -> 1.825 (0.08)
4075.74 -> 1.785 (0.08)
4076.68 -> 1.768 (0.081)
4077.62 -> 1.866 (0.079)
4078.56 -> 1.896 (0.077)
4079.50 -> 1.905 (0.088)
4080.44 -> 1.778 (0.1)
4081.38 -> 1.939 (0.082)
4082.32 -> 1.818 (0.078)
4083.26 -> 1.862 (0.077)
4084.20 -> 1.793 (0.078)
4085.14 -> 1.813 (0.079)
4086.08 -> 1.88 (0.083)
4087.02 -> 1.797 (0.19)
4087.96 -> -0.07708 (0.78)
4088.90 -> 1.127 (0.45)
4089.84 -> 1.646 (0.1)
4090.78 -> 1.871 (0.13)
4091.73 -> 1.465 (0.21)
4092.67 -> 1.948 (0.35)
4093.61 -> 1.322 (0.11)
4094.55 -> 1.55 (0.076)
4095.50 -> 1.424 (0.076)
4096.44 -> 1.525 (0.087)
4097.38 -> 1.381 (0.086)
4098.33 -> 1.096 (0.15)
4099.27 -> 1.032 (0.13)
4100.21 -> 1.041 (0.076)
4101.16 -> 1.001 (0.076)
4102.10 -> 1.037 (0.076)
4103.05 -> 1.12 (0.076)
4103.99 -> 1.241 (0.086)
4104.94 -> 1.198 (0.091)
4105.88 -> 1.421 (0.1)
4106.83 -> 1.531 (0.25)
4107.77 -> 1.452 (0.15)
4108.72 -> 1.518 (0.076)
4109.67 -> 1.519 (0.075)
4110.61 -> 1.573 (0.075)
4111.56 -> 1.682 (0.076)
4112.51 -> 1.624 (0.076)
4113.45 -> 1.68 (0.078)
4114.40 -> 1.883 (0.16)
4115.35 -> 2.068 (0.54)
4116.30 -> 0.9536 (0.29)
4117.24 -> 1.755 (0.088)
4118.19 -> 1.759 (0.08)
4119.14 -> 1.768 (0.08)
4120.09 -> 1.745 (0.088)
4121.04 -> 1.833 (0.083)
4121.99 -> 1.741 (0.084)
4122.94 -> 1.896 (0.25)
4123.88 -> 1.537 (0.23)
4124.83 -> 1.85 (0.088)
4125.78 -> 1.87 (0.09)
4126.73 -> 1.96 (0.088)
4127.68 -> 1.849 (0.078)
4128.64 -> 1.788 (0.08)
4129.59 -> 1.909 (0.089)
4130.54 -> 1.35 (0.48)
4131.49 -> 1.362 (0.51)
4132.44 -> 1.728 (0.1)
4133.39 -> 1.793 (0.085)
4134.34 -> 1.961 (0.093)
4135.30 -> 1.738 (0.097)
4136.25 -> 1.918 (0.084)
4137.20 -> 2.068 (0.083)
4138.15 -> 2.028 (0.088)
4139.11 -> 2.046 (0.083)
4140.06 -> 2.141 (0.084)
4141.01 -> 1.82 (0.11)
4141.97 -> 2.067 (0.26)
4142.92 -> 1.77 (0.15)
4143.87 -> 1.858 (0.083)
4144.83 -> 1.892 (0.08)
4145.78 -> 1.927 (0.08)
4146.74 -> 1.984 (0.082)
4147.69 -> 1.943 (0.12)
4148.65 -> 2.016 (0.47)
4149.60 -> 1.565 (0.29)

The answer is 1.3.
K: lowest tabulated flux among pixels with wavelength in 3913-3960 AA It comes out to 0.9462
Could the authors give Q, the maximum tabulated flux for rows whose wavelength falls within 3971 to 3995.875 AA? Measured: 2.021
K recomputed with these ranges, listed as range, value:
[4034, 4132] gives -0.07708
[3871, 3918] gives 0.7273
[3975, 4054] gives 1.225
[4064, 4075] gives 1.703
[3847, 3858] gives 1.35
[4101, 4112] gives 1.001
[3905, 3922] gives 1.612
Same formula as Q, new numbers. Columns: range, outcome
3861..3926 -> 2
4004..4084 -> 2.181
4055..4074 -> 2.04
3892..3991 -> 1.993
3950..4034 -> 2.155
